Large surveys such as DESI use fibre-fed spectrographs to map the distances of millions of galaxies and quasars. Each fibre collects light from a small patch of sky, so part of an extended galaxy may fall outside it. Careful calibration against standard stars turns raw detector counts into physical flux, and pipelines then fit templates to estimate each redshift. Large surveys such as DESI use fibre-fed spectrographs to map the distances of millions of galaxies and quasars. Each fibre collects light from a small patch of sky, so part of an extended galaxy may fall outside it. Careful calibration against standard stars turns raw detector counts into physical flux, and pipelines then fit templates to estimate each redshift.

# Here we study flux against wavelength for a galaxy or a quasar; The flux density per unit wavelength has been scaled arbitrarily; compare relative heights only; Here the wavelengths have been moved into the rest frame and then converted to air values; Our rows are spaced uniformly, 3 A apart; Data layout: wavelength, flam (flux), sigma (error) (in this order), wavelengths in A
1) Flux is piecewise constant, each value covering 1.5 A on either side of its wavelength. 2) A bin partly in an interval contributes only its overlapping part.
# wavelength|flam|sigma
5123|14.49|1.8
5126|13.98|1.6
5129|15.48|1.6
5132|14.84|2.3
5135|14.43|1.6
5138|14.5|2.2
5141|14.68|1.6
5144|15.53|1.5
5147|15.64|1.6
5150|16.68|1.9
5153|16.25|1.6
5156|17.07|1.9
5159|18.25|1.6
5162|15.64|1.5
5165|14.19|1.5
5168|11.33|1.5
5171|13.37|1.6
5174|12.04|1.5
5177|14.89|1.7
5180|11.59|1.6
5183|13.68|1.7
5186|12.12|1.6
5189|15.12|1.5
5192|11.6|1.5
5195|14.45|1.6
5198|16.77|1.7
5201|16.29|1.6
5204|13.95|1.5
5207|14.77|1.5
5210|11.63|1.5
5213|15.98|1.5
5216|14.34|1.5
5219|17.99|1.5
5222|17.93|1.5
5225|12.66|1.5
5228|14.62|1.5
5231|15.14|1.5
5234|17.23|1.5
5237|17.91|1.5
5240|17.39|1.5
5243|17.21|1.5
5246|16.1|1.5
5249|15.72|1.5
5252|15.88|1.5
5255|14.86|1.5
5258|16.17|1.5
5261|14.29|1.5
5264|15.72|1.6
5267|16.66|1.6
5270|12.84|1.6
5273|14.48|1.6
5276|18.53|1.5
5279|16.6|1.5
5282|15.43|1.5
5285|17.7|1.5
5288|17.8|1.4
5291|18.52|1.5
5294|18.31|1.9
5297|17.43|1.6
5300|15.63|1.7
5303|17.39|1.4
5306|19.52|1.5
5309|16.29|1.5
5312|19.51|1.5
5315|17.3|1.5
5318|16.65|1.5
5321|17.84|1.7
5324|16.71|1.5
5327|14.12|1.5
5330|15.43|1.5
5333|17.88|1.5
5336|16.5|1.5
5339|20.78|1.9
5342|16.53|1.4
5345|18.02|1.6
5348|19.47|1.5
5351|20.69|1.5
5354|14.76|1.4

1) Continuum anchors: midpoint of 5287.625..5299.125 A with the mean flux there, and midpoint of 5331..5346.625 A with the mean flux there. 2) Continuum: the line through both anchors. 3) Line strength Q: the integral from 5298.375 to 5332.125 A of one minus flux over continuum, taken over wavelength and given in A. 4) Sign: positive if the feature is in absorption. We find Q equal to 1.75 A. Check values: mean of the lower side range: 17.9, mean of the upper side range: 17.9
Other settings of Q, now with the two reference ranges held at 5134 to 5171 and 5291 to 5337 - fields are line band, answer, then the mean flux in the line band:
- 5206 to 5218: 1.25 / 14.3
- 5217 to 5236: 0.23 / 15.9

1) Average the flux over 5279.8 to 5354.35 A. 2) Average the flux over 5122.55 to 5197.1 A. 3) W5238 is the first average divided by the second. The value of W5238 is 1.21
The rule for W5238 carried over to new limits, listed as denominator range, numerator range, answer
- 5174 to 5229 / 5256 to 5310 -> 1.15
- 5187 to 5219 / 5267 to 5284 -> 1.08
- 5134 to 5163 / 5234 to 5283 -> 1.01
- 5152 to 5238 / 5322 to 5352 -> 1.19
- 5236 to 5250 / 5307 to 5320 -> 1.04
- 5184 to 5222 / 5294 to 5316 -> 1.20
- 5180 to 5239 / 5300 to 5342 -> 1.16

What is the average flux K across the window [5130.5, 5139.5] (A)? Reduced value 14.6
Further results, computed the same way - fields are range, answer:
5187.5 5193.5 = 13.4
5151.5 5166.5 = 16.3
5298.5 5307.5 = 17.5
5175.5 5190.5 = 13.5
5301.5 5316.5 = 18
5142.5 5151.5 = 16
